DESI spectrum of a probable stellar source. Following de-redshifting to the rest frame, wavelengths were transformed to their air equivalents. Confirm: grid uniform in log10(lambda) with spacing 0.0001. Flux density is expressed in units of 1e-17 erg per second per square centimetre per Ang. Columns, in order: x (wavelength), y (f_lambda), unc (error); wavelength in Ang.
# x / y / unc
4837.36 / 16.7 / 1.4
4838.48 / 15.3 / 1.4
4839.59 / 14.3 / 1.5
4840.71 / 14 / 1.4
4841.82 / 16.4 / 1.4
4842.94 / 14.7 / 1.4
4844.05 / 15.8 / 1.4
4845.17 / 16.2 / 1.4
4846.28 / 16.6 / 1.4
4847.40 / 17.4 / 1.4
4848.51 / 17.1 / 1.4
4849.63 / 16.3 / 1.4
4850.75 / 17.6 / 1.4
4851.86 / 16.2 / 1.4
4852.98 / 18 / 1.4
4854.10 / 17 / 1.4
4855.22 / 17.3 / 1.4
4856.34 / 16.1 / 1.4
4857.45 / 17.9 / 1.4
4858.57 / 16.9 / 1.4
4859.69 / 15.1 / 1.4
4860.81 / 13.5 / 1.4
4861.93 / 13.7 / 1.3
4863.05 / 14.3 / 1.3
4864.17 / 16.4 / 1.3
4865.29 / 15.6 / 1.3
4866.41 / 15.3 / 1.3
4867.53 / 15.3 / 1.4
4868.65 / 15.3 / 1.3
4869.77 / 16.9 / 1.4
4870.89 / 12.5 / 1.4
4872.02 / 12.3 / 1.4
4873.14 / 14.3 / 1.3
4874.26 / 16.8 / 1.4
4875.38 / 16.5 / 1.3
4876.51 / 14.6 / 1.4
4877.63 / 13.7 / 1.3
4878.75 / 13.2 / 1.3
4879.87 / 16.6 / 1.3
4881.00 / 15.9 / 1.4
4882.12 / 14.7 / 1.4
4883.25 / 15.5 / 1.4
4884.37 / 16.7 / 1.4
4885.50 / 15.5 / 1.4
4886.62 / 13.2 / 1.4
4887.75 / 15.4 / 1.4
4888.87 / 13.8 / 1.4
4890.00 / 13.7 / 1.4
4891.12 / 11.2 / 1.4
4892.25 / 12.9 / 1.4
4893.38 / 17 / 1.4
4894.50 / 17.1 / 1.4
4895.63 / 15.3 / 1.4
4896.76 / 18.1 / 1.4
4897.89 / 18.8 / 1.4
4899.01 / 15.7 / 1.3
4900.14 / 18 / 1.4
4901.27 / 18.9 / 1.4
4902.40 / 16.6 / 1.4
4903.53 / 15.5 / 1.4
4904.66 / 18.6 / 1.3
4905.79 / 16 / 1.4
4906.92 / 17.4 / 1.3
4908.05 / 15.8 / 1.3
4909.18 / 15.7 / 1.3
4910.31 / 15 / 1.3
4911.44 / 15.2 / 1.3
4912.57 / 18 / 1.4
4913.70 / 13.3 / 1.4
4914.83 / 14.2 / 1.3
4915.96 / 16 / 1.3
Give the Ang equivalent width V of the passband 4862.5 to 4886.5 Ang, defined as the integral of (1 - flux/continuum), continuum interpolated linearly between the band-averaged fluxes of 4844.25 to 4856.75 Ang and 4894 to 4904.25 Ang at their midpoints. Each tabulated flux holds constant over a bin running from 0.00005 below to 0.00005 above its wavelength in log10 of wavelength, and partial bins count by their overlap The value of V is 2.7 Ang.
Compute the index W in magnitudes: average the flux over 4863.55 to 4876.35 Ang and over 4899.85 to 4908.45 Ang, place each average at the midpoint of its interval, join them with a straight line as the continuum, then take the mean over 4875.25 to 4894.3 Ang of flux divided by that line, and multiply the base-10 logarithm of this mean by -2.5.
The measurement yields 0.09 mag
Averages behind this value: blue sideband 15.2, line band 14.7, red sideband 17.1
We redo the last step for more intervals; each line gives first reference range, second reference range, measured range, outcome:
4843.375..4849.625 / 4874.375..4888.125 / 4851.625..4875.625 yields 0.02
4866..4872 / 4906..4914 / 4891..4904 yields -0.06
